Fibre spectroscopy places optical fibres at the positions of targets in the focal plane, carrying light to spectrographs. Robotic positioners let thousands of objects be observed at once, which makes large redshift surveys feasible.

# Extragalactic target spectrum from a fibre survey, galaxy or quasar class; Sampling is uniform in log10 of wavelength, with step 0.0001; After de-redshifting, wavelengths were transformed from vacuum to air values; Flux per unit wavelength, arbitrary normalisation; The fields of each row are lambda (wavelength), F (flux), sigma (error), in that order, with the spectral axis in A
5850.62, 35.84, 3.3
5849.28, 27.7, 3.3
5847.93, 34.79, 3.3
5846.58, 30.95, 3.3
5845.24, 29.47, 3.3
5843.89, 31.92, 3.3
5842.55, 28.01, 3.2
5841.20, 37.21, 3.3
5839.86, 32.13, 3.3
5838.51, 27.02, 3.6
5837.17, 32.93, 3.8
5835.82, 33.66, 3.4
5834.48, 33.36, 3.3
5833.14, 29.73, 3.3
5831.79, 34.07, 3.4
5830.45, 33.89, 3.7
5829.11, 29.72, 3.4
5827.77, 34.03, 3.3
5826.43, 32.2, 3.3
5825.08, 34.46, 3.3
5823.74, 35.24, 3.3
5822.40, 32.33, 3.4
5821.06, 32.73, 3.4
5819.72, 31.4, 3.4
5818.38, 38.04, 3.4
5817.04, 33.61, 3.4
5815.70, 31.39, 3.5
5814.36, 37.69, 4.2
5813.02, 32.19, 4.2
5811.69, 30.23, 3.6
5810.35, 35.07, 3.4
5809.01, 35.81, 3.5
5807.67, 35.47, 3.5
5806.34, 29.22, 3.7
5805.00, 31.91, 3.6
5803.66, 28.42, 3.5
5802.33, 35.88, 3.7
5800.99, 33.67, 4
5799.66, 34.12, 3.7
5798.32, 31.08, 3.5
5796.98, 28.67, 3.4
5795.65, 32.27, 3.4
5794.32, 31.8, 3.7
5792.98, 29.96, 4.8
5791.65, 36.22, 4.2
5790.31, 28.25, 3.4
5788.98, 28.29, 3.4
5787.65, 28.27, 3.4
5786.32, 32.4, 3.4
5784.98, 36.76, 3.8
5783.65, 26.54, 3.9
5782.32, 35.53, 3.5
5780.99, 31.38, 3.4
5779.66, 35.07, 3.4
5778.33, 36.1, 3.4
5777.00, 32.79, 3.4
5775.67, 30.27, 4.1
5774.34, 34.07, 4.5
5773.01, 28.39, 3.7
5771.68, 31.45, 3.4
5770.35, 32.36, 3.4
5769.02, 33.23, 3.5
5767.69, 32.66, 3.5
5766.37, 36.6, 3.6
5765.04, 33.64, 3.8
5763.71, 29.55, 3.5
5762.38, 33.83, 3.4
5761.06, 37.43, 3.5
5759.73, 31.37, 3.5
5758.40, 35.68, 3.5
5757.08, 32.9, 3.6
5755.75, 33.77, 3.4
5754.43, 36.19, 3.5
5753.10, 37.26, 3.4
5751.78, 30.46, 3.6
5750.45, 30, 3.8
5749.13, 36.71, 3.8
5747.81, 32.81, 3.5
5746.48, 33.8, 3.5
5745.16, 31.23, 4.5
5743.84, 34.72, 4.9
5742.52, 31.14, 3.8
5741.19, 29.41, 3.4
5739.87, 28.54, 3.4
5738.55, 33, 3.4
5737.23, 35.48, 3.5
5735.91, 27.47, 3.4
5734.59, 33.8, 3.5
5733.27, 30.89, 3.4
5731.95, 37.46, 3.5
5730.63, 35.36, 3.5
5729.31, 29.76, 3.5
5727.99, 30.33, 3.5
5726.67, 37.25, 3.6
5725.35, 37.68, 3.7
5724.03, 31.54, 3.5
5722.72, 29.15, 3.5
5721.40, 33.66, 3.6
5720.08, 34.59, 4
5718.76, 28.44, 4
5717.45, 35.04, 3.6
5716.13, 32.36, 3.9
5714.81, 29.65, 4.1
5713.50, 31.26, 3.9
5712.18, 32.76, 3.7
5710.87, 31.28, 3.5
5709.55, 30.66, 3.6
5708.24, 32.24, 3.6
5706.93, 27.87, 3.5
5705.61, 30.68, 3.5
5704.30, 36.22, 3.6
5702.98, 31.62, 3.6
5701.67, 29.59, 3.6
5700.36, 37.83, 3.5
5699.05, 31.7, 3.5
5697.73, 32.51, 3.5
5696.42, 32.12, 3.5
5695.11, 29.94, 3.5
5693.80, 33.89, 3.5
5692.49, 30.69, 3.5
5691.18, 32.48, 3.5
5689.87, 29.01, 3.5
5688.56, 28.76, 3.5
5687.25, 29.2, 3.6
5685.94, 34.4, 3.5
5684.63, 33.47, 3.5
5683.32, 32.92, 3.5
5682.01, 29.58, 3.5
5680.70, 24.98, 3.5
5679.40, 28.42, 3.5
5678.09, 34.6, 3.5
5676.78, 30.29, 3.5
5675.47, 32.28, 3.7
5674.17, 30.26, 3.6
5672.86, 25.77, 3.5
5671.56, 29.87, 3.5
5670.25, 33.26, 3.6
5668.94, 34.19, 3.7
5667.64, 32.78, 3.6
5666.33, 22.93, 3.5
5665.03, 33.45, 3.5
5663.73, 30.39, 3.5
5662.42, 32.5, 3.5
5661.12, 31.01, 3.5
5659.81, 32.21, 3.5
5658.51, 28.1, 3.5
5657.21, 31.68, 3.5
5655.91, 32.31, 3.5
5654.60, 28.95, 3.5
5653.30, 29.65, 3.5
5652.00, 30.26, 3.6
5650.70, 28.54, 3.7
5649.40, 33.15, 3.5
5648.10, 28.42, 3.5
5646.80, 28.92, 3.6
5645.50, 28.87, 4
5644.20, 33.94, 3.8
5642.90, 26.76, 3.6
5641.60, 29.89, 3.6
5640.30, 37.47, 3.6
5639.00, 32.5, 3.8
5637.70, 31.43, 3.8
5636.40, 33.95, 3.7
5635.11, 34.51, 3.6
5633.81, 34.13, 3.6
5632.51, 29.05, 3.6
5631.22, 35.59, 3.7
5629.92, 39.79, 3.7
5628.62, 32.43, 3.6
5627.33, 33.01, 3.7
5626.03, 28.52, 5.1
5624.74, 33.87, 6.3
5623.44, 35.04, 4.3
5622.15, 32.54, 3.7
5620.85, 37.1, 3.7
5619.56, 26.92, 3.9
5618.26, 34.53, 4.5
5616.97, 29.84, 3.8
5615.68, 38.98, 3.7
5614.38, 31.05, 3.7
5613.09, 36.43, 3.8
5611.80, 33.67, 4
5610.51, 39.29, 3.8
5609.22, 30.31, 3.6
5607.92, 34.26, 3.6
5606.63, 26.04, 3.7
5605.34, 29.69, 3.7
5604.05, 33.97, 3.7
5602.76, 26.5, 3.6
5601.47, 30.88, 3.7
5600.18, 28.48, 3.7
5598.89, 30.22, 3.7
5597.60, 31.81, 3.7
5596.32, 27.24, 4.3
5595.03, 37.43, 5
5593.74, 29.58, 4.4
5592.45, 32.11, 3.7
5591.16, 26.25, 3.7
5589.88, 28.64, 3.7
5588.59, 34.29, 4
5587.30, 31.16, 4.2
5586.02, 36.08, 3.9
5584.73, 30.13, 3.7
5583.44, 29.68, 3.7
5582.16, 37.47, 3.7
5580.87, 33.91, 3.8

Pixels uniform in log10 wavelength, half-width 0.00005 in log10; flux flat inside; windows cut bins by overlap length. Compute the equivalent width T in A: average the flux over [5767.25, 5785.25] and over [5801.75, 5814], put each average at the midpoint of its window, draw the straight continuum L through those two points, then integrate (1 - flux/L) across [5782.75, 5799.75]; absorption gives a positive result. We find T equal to 0.8 A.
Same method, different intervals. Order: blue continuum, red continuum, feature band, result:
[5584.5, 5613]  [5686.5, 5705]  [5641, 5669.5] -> 1.1 A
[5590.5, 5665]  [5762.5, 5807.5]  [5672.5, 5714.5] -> 0.9 A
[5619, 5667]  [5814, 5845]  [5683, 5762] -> -0.9 A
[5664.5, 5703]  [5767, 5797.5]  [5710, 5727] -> -0.6 A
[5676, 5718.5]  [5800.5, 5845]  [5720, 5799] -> -1.2 A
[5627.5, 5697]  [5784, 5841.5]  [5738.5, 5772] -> -1.1 A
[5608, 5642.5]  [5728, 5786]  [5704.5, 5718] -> 0.7 A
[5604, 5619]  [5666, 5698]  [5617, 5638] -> -0.4 A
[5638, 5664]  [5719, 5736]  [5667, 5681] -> 0.3 A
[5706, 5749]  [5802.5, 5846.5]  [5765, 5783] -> -0.4 A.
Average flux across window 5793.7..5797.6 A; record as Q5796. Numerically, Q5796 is 31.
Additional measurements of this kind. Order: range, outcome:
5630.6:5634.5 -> 32.9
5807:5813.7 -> 33.8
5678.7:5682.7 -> 27.8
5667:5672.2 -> 32.5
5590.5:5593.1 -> 29.2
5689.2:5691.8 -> 30.7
